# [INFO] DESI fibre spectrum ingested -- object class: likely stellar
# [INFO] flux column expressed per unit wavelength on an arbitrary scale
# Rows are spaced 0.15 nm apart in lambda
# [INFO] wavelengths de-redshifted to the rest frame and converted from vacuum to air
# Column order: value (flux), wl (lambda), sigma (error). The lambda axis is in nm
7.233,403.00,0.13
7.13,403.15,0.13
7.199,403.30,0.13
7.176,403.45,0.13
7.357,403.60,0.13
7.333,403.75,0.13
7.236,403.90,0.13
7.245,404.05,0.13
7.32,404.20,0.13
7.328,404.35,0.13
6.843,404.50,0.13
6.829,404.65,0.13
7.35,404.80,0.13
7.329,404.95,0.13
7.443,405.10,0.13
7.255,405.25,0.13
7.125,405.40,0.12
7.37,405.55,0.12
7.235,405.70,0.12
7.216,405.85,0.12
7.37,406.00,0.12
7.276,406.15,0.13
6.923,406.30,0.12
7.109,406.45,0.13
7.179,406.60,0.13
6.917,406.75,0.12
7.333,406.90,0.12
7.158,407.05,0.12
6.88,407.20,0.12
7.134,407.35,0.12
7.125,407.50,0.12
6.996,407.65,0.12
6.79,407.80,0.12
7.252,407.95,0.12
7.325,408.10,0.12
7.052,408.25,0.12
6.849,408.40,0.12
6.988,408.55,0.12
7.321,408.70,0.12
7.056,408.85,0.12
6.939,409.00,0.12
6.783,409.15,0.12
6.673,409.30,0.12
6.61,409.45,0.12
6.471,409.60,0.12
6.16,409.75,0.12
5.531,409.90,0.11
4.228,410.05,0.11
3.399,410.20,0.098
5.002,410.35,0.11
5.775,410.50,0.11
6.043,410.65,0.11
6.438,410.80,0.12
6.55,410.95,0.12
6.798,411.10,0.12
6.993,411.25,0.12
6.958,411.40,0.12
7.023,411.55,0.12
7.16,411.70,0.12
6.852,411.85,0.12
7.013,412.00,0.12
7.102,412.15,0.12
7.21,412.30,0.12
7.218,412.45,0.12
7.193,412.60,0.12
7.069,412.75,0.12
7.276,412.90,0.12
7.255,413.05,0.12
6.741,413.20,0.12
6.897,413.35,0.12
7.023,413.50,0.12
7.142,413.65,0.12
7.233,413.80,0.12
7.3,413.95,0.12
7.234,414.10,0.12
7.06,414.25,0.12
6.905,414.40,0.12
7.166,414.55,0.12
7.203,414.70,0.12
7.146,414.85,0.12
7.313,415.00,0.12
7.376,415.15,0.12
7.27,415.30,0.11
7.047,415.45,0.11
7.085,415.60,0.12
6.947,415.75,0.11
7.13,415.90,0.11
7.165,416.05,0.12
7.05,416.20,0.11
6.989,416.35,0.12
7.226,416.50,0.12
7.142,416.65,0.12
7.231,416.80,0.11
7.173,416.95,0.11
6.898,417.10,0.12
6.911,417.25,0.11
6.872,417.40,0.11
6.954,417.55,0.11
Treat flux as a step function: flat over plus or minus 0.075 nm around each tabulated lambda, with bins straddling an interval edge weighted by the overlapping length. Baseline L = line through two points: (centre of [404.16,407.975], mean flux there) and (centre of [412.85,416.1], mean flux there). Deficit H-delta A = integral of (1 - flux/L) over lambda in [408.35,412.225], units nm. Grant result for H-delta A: 0.40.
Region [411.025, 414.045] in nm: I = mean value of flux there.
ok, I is 7.07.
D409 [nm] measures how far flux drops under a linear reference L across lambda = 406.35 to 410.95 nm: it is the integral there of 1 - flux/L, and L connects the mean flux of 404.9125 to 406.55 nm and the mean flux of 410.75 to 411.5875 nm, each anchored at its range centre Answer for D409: 0.30 nm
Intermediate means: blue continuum 7.24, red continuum 6.79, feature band 6.55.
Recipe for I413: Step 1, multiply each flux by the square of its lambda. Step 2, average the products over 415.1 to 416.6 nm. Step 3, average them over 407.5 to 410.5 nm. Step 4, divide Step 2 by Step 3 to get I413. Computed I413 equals 1.15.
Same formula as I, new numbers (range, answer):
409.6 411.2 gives 5.66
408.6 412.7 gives 6.47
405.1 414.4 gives 6.83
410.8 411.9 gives 6.87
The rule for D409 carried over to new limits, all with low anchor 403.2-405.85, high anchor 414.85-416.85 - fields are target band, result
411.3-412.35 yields 0.020 nm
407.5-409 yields 0.029 nm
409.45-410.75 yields 0.320 nm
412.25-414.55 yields 0.016 nm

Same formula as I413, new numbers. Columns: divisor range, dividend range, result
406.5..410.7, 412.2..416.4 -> 1.12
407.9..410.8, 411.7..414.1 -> 1.15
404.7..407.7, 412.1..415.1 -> 1.03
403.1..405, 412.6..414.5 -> 1.03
